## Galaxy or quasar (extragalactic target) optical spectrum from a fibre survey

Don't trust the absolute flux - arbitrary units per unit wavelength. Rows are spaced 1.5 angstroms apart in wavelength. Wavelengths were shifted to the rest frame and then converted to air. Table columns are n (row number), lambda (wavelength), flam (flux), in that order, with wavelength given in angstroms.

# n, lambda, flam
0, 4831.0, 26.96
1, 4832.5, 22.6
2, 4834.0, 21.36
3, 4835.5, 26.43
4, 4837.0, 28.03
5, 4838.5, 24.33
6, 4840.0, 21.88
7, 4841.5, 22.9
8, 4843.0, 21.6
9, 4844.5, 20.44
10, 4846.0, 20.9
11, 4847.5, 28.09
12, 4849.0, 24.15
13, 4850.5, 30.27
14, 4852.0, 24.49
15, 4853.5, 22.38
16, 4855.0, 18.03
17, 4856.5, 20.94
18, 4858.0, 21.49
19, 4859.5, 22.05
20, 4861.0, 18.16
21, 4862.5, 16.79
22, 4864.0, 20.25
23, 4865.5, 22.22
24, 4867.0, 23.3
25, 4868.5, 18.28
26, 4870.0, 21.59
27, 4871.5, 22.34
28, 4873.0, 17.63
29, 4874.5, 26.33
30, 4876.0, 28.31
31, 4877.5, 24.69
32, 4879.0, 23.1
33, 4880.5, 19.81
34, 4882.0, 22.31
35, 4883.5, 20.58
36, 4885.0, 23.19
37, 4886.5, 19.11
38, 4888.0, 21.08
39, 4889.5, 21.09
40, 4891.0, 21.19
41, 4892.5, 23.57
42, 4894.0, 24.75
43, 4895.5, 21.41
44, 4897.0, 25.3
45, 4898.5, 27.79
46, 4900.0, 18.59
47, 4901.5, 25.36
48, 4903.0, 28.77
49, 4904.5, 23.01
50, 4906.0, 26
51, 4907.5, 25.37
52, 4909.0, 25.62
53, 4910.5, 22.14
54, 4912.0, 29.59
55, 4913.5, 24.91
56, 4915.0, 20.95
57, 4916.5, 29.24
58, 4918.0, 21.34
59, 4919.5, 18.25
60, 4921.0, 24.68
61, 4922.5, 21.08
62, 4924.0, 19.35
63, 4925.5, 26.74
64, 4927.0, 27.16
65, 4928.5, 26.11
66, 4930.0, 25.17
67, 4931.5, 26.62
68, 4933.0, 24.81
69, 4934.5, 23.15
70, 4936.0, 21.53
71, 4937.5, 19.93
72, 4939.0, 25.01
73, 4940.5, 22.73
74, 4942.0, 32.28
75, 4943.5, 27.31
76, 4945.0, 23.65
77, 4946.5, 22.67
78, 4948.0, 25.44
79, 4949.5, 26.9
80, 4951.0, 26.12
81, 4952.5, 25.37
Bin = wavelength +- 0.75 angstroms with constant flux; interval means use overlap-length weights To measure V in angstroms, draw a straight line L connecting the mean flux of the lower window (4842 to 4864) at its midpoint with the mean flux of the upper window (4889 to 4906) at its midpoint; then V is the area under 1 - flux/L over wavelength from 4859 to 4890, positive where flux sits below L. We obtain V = 1.90 angstroms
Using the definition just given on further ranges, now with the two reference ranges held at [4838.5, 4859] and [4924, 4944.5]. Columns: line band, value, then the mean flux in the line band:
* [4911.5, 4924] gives 0.6 angstroms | 23.4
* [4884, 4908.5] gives 0.7 angstroms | 23.5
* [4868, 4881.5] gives 0.6 angstroms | 22.5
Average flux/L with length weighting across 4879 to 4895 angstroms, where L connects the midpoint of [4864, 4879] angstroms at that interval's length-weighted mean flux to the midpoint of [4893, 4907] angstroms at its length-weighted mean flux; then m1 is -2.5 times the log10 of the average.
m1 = 0.09 mag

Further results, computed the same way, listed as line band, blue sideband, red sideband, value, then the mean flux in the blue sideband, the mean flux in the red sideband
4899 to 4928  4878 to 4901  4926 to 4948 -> -0.03 mag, 22.3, 24.9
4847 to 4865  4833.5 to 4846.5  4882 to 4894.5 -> 0.03 mag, 23.2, 21.8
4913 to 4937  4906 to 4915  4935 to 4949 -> 0.05 mag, 25.2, 24.5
